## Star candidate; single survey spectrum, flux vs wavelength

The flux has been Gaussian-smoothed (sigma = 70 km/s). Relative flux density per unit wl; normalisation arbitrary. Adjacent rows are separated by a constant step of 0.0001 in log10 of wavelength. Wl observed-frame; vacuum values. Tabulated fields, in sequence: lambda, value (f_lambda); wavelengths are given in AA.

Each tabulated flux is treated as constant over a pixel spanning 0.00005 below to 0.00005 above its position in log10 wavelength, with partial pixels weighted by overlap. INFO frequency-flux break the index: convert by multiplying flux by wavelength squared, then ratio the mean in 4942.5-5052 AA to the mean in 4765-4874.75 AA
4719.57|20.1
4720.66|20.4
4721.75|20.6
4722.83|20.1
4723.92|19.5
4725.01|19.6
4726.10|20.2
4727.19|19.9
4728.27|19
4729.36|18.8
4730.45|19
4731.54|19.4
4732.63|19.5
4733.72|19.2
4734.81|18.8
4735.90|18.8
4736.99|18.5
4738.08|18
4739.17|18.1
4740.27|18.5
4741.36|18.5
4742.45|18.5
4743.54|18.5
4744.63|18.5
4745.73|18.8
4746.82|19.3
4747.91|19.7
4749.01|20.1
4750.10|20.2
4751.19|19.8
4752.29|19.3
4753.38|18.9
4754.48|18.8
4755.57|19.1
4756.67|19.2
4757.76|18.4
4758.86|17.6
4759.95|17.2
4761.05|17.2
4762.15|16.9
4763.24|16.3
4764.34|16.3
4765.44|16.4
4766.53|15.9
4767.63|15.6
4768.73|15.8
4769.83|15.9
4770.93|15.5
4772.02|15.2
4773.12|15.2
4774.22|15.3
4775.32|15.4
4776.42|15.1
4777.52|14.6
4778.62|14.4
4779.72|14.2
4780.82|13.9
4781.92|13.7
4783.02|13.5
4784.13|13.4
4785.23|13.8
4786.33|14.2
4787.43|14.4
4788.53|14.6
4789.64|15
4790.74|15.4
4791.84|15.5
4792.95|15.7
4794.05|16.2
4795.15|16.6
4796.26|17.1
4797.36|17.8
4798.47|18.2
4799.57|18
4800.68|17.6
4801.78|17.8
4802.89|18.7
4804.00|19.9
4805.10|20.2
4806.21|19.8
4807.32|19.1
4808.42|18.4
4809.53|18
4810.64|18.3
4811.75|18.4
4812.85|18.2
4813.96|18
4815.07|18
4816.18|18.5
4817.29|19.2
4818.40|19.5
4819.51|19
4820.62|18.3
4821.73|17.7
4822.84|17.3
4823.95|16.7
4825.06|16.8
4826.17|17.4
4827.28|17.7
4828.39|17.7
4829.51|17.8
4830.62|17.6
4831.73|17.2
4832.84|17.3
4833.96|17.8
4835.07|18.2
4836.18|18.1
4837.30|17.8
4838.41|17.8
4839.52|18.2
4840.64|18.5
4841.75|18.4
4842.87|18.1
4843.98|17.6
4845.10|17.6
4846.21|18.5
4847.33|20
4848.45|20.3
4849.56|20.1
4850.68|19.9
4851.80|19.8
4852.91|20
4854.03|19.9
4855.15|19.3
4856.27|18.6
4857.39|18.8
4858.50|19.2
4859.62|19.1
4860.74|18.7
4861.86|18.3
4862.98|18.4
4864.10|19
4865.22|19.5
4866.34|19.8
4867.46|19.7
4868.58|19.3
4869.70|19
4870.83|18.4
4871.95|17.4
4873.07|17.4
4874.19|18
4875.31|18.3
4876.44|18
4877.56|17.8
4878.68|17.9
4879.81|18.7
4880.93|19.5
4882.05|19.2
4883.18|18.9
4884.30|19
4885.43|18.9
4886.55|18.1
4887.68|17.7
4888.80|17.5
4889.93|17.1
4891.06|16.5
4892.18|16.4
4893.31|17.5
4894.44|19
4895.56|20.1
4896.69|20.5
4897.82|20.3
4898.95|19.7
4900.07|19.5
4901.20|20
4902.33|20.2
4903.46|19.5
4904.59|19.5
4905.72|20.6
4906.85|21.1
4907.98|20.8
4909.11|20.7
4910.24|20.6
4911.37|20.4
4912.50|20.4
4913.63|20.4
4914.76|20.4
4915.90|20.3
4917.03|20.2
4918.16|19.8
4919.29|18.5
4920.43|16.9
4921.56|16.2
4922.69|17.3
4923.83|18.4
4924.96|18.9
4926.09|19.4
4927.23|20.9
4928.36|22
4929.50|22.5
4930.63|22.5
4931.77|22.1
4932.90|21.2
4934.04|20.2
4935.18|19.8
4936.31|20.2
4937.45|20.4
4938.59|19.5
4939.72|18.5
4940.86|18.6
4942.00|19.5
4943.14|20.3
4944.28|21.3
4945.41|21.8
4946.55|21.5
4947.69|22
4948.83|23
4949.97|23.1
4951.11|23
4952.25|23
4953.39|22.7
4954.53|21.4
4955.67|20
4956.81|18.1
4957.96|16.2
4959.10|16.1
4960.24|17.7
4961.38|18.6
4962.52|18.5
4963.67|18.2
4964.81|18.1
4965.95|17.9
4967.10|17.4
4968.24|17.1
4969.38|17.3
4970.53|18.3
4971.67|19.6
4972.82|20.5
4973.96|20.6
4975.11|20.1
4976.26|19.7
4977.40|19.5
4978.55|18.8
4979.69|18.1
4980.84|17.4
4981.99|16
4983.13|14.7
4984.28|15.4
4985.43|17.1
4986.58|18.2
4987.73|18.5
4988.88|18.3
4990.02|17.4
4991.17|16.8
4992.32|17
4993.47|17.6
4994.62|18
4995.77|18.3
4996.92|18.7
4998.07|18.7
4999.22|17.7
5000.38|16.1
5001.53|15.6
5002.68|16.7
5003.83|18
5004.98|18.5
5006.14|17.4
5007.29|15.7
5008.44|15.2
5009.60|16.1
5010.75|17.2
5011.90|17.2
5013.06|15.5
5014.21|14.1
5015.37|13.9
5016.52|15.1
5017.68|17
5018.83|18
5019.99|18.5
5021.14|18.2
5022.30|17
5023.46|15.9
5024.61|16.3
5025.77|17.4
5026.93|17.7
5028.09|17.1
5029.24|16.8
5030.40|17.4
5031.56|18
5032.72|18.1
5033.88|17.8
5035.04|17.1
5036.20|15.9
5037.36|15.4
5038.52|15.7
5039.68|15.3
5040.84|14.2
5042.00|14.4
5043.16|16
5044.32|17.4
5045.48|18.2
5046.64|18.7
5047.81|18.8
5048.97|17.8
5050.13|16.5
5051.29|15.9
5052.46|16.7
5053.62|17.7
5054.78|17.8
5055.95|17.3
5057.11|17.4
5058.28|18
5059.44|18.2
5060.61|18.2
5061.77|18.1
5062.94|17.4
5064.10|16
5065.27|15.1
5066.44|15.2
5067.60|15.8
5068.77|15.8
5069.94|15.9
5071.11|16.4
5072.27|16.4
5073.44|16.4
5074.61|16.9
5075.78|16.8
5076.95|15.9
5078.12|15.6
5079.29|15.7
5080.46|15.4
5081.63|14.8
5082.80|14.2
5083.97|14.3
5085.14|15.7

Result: 1.1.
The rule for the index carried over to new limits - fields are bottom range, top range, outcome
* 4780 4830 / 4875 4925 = 1.16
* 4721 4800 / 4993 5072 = 1.09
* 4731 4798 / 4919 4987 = 1.24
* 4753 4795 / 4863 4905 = 1.24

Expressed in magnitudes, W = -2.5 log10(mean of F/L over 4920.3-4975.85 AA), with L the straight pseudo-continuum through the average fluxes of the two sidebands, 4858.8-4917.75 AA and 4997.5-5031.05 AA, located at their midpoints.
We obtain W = -0.103 mag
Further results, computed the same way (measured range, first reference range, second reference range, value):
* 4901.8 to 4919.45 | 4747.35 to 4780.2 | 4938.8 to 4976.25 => -0.07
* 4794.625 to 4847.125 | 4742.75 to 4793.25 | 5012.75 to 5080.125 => -0.10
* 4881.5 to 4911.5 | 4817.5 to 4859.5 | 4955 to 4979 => -0.04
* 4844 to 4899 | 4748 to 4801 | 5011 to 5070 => -0.14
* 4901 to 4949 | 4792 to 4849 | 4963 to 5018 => -0.14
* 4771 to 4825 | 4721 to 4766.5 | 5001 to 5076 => 0.10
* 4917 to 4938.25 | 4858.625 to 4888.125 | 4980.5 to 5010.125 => -0.11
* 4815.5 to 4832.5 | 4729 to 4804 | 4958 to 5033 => -0.05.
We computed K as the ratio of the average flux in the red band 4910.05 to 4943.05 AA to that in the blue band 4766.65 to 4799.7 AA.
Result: 1.30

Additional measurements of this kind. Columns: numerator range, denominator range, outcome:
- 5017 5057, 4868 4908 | 0.90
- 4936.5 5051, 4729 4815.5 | 1.04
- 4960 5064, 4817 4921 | 0.92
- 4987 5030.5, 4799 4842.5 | 0.94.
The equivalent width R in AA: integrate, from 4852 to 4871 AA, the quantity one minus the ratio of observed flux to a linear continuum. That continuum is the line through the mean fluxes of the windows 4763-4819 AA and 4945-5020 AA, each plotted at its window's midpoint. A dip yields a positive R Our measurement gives -2.3 AA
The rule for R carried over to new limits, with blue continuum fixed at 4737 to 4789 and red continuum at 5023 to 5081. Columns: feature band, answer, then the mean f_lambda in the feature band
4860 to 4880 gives -2.1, 18.5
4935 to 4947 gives -2.4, 20.1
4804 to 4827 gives -2.2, 18.4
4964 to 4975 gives -1.2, 18.6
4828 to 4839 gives -0.6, 17.7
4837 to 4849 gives -1.2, 18.5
